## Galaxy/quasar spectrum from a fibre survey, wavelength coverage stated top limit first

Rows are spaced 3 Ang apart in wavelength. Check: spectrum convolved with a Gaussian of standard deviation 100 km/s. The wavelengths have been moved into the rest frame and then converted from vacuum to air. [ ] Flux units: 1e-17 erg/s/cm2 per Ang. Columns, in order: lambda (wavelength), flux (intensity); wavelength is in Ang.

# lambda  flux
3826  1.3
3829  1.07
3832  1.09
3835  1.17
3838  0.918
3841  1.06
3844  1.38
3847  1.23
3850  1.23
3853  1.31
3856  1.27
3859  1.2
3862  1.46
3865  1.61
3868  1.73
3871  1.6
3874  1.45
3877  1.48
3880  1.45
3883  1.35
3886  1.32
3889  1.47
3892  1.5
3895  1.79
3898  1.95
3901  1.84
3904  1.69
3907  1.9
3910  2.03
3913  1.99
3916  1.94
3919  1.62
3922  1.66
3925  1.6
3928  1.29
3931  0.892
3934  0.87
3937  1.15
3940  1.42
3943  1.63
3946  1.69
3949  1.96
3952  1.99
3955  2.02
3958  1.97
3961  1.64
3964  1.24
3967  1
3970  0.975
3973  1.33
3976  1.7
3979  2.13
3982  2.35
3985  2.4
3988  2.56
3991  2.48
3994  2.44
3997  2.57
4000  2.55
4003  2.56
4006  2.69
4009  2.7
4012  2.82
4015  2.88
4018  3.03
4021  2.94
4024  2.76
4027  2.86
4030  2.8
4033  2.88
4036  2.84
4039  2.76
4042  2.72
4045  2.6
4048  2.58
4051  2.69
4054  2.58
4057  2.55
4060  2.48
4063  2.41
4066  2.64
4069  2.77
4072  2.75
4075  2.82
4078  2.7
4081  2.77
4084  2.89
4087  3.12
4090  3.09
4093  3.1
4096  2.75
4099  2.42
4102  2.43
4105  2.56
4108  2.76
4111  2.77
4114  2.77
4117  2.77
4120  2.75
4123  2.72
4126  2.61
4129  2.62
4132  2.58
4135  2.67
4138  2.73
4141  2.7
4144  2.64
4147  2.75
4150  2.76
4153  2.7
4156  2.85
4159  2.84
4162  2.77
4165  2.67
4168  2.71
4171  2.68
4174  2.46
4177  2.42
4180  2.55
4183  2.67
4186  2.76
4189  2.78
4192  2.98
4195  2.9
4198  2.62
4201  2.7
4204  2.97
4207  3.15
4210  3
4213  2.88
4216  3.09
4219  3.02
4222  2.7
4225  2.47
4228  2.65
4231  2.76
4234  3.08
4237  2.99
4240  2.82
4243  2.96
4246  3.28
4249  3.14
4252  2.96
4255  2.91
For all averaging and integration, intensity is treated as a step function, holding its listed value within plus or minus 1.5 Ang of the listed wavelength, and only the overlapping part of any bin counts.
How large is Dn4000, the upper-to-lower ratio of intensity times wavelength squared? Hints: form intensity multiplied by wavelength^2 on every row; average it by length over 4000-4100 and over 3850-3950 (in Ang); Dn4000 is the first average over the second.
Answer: 1.93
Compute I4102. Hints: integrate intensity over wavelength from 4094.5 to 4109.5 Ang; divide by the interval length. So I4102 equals 2.58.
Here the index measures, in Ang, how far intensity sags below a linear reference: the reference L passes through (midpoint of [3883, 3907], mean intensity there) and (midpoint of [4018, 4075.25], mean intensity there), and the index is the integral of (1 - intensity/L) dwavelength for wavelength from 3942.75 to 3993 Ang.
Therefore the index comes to 7.6 Ang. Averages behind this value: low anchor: 1.65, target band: 1.84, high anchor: 2.71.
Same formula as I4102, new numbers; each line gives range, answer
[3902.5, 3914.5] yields 1.9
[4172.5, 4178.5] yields 2.44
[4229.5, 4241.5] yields 2.91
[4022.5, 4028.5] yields 2.81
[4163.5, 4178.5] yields 2.59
